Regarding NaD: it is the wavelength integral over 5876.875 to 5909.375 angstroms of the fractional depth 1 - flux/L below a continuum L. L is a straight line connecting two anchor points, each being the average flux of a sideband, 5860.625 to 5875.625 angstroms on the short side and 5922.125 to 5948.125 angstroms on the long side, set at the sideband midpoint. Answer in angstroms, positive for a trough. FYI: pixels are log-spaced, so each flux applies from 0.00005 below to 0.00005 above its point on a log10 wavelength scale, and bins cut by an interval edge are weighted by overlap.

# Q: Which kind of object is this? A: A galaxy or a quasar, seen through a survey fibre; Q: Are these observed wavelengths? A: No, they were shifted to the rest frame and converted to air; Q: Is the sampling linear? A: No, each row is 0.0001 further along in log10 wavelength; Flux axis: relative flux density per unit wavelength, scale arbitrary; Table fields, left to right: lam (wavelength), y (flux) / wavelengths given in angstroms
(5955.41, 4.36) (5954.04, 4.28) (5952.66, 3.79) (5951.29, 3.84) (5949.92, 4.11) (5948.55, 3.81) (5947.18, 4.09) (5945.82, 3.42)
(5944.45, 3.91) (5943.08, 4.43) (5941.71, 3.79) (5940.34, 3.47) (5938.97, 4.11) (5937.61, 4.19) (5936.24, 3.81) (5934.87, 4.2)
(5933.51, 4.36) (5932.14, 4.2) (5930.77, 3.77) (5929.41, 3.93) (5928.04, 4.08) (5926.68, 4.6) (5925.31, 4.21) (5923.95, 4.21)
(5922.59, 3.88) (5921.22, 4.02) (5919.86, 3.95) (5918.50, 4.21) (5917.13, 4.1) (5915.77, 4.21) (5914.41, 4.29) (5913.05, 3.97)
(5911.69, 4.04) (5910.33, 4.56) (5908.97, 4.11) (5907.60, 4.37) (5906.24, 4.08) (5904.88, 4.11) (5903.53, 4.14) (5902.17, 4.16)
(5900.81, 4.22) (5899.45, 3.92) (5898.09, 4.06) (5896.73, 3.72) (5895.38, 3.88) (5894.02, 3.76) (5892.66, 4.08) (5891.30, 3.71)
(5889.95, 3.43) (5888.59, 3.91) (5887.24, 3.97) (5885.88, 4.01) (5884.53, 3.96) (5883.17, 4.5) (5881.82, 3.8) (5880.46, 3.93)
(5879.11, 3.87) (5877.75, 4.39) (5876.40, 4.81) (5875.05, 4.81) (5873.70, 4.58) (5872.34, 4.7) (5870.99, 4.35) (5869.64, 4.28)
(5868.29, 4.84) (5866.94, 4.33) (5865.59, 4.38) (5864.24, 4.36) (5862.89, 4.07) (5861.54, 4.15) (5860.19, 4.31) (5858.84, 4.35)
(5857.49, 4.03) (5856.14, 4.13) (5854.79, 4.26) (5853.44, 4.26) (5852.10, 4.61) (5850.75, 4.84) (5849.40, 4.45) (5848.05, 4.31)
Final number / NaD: 2.1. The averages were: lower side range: 4.44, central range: 4.01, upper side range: 4.03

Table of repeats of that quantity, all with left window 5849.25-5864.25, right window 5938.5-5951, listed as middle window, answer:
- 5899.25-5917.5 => -0.46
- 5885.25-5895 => 0.74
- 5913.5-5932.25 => -0.53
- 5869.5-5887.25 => -0.36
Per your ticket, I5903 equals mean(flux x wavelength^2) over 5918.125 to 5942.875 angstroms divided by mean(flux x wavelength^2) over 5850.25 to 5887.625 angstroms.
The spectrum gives 0.96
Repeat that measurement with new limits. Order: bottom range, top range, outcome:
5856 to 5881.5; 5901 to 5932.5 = 0.97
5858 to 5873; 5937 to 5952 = 0.92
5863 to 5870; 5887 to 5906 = 0.90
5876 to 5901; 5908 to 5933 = 1.05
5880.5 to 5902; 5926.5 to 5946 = 1.04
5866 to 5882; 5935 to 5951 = 0.91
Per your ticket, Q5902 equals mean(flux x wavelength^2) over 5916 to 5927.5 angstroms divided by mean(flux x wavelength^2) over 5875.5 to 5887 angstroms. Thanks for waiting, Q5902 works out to 1.0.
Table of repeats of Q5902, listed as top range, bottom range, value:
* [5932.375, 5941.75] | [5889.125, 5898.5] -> 1.07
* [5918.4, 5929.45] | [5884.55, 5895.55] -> 1.09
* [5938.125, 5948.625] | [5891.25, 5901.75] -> 1.00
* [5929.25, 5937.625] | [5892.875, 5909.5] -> 1.02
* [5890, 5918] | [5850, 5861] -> 0.95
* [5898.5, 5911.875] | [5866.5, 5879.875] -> 0.94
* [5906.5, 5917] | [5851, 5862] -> 1.00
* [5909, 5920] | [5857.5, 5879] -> 0.96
